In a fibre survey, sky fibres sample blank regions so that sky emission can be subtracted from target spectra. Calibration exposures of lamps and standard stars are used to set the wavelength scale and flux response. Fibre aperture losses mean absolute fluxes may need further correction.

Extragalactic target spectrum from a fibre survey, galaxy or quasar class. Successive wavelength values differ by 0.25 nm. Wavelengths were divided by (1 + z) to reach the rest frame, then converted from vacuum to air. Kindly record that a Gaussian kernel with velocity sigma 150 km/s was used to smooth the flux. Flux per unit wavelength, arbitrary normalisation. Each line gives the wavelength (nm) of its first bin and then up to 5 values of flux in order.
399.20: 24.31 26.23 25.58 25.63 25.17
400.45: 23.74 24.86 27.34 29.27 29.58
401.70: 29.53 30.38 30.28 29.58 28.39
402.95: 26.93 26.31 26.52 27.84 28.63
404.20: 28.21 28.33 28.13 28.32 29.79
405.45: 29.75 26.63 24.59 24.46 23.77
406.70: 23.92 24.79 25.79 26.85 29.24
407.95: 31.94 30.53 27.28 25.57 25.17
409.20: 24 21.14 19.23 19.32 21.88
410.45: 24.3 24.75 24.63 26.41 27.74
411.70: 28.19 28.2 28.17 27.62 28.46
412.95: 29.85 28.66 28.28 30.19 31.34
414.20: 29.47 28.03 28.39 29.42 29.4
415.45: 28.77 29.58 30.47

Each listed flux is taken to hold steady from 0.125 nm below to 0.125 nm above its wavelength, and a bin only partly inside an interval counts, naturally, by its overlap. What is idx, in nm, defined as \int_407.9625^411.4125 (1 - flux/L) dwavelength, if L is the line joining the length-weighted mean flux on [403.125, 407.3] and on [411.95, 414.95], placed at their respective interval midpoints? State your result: 0.42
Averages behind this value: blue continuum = 26.8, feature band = 24.5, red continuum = 28.9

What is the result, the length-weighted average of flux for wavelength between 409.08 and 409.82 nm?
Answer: 21.5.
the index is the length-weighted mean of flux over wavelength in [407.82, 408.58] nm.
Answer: 29.9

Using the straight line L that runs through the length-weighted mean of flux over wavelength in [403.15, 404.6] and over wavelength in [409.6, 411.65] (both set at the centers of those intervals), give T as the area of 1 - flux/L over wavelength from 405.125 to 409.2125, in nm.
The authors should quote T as -0.16 nm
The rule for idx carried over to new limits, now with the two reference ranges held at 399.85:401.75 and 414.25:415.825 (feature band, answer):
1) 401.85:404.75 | -0.12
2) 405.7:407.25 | 0.17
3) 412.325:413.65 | 0.00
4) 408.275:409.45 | 0.12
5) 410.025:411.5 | 0.19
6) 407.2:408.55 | -0.05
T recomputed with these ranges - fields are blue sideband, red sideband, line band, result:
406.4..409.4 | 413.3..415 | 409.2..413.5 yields 0.38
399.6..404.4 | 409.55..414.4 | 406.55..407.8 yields 0.05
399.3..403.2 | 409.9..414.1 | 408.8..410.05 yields 0.24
